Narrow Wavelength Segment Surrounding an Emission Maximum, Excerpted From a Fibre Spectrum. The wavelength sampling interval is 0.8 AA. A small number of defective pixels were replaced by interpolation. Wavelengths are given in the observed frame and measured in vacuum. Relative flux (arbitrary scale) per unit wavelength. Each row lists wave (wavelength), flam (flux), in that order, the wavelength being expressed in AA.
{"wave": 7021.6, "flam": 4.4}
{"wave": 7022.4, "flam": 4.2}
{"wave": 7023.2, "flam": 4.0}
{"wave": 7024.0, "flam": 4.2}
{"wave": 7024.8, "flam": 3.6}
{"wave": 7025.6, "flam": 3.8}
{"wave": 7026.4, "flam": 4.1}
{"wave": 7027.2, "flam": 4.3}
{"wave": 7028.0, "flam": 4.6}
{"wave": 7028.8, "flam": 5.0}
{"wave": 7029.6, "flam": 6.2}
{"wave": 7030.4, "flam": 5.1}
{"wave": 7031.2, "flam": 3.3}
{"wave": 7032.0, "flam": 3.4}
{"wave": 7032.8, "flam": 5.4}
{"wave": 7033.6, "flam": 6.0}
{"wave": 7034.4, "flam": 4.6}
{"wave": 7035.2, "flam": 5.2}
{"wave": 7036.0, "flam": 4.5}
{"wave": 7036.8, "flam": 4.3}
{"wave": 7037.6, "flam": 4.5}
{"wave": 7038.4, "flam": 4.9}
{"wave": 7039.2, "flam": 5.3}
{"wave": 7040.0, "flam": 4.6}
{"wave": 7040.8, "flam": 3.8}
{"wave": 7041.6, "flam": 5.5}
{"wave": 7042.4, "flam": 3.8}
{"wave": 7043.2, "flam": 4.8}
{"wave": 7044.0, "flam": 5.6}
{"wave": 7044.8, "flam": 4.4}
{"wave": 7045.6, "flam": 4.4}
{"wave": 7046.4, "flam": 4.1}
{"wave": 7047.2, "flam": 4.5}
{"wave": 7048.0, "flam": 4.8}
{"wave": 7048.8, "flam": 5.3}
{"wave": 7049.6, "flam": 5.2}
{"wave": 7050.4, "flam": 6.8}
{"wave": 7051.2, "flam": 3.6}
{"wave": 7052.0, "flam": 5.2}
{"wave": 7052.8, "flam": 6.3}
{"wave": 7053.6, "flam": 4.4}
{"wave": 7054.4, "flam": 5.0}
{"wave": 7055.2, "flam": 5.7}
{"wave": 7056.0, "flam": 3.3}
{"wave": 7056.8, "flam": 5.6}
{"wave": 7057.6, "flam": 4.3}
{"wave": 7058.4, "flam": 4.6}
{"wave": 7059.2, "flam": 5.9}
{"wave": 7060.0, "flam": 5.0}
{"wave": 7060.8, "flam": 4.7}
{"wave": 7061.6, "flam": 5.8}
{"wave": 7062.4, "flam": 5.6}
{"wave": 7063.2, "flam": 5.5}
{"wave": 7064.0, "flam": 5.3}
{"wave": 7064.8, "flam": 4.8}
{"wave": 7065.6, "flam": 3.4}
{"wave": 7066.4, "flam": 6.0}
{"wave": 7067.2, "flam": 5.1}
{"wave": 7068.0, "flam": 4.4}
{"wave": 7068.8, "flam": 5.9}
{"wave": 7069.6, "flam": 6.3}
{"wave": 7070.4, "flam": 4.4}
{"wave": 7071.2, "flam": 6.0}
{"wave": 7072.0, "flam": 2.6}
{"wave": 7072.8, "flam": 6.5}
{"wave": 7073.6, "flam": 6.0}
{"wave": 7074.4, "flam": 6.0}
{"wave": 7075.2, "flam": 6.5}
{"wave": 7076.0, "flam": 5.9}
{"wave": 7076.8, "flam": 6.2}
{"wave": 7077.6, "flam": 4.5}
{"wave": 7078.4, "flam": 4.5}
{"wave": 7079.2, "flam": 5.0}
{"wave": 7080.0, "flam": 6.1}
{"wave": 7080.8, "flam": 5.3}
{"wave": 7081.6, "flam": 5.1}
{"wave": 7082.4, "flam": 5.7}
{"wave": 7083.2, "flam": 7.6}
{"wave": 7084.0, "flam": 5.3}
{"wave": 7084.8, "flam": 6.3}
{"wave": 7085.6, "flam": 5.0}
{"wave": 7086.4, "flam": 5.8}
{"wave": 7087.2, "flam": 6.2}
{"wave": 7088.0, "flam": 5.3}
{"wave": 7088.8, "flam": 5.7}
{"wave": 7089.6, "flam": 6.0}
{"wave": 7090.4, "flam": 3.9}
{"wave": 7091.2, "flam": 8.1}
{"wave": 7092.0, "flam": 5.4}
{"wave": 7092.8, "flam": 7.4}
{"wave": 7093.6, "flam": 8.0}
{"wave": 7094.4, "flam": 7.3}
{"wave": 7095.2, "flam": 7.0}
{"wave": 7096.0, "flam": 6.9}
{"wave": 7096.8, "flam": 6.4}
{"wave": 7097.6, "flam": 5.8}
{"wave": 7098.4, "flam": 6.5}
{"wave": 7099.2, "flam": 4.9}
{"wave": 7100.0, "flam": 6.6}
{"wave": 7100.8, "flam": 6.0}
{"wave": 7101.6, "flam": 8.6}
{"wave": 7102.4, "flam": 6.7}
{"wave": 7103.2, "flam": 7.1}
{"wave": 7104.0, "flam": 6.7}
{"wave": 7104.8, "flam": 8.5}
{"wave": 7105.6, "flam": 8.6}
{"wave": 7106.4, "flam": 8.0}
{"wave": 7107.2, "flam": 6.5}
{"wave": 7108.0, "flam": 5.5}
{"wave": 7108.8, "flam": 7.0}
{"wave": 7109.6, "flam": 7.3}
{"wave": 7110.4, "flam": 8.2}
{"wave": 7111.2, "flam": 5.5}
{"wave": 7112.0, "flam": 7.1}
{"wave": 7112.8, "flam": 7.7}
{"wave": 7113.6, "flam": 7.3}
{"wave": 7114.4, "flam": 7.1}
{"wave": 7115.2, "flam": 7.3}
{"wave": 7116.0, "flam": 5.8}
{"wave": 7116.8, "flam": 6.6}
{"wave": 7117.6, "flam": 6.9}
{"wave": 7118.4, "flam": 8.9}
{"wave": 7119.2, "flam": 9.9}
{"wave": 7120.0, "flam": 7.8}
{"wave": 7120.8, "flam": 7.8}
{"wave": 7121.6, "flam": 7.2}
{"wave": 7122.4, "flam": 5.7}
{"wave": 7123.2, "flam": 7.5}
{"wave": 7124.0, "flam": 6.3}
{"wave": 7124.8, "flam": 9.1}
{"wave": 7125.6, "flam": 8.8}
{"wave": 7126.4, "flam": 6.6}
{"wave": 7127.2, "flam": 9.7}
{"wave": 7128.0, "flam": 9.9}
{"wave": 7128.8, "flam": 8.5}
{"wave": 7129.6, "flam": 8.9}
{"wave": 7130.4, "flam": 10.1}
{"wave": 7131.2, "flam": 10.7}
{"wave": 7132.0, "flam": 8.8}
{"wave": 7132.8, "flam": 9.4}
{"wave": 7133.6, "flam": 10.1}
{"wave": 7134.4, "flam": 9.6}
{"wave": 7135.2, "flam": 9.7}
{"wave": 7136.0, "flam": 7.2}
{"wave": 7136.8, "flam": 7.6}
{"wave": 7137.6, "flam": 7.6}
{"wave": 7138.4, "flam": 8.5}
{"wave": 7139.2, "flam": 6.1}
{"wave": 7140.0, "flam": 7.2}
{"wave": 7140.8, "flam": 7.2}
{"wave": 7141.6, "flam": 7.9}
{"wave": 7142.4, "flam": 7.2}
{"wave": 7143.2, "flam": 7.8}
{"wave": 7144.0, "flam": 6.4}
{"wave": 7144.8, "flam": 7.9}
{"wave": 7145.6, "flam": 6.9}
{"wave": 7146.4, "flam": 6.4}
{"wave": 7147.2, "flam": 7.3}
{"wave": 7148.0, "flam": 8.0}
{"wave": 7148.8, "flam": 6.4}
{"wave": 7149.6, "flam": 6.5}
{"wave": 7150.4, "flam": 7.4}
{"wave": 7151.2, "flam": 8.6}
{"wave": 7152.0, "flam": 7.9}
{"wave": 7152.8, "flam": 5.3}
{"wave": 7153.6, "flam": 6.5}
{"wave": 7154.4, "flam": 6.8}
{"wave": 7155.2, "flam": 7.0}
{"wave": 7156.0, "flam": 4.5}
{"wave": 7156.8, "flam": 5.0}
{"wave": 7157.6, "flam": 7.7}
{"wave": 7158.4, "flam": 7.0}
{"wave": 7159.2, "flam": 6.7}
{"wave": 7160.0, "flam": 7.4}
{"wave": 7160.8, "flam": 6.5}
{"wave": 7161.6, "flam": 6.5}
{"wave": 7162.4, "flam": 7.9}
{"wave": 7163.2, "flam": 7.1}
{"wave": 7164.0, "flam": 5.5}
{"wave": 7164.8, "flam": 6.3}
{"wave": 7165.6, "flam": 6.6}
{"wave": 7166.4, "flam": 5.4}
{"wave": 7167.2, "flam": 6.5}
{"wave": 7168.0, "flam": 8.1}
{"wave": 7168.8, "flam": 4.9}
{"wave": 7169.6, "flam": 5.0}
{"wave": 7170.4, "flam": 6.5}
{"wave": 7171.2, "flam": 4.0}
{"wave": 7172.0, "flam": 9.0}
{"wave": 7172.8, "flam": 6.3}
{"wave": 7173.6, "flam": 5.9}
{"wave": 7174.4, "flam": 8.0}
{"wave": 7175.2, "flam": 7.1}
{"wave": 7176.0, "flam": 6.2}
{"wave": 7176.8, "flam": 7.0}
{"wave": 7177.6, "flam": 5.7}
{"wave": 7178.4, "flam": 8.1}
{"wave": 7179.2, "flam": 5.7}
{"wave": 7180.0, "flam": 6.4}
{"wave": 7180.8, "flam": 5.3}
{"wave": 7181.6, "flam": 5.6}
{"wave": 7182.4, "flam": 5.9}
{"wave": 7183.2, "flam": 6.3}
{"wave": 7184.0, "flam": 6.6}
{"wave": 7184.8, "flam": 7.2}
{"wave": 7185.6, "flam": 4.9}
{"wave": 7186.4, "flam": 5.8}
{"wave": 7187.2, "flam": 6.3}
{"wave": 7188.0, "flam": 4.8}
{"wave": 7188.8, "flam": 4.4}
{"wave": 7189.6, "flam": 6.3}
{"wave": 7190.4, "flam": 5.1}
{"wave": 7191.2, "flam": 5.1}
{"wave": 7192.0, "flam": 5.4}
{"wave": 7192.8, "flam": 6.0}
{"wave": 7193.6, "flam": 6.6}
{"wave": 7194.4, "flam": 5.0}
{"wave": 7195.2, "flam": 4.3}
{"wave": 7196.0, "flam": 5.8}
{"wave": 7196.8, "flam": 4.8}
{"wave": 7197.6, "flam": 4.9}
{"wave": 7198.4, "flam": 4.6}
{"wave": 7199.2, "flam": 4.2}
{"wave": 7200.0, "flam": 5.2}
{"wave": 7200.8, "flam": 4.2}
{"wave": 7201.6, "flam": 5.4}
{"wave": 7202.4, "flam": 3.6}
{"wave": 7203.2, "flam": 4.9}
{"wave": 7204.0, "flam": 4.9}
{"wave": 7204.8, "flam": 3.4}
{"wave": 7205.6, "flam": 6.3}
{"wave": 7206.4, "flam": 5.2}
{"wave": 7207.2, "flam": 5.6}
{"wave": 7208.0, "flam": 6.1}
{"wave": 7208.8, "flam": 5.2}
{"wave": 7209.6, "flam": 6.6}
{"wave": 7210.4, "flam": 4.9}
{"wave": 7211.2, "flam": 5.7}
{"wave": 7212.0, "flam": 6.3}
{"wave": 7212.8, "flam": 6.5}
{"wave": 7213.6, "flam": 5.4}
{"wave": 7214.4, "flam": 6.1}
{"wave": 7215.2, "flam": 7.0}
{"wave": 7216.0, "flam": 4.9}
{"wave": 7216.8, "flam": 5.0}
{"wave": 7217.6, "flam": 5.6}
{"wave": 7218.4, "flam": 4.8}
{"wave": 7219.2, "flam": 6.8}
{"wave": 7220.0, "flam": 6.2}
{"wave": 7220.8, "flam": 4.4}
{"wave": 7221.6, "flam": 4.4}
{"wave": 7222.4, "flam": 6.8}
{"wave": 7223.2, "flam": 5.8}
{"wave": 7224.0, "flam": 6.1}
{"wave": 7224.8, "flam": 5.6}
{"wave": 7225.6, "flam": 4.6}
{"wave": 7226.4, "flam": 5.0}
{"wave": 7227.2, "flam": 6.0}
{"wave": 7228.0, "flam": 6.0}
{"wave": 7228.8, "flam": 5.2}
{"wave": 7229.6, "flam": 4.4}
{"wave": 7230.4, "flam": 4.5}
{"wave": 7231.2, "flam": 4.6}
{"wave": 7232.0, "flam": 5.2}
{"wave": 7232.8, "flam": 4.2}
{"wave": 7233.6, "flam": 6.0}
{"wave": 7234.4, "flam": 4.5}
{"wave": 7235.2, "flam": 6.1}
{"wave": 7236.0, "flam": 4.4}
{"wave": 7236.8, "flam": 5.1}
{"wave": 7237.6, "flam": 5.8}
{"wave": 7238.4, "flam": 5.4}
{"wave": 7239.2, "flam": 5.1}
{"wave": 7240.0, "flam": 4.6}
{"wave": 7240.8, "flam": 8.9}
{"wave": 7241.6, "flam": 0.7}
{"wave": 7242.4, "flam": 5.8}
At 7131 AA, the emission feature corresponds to Mg II 2798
